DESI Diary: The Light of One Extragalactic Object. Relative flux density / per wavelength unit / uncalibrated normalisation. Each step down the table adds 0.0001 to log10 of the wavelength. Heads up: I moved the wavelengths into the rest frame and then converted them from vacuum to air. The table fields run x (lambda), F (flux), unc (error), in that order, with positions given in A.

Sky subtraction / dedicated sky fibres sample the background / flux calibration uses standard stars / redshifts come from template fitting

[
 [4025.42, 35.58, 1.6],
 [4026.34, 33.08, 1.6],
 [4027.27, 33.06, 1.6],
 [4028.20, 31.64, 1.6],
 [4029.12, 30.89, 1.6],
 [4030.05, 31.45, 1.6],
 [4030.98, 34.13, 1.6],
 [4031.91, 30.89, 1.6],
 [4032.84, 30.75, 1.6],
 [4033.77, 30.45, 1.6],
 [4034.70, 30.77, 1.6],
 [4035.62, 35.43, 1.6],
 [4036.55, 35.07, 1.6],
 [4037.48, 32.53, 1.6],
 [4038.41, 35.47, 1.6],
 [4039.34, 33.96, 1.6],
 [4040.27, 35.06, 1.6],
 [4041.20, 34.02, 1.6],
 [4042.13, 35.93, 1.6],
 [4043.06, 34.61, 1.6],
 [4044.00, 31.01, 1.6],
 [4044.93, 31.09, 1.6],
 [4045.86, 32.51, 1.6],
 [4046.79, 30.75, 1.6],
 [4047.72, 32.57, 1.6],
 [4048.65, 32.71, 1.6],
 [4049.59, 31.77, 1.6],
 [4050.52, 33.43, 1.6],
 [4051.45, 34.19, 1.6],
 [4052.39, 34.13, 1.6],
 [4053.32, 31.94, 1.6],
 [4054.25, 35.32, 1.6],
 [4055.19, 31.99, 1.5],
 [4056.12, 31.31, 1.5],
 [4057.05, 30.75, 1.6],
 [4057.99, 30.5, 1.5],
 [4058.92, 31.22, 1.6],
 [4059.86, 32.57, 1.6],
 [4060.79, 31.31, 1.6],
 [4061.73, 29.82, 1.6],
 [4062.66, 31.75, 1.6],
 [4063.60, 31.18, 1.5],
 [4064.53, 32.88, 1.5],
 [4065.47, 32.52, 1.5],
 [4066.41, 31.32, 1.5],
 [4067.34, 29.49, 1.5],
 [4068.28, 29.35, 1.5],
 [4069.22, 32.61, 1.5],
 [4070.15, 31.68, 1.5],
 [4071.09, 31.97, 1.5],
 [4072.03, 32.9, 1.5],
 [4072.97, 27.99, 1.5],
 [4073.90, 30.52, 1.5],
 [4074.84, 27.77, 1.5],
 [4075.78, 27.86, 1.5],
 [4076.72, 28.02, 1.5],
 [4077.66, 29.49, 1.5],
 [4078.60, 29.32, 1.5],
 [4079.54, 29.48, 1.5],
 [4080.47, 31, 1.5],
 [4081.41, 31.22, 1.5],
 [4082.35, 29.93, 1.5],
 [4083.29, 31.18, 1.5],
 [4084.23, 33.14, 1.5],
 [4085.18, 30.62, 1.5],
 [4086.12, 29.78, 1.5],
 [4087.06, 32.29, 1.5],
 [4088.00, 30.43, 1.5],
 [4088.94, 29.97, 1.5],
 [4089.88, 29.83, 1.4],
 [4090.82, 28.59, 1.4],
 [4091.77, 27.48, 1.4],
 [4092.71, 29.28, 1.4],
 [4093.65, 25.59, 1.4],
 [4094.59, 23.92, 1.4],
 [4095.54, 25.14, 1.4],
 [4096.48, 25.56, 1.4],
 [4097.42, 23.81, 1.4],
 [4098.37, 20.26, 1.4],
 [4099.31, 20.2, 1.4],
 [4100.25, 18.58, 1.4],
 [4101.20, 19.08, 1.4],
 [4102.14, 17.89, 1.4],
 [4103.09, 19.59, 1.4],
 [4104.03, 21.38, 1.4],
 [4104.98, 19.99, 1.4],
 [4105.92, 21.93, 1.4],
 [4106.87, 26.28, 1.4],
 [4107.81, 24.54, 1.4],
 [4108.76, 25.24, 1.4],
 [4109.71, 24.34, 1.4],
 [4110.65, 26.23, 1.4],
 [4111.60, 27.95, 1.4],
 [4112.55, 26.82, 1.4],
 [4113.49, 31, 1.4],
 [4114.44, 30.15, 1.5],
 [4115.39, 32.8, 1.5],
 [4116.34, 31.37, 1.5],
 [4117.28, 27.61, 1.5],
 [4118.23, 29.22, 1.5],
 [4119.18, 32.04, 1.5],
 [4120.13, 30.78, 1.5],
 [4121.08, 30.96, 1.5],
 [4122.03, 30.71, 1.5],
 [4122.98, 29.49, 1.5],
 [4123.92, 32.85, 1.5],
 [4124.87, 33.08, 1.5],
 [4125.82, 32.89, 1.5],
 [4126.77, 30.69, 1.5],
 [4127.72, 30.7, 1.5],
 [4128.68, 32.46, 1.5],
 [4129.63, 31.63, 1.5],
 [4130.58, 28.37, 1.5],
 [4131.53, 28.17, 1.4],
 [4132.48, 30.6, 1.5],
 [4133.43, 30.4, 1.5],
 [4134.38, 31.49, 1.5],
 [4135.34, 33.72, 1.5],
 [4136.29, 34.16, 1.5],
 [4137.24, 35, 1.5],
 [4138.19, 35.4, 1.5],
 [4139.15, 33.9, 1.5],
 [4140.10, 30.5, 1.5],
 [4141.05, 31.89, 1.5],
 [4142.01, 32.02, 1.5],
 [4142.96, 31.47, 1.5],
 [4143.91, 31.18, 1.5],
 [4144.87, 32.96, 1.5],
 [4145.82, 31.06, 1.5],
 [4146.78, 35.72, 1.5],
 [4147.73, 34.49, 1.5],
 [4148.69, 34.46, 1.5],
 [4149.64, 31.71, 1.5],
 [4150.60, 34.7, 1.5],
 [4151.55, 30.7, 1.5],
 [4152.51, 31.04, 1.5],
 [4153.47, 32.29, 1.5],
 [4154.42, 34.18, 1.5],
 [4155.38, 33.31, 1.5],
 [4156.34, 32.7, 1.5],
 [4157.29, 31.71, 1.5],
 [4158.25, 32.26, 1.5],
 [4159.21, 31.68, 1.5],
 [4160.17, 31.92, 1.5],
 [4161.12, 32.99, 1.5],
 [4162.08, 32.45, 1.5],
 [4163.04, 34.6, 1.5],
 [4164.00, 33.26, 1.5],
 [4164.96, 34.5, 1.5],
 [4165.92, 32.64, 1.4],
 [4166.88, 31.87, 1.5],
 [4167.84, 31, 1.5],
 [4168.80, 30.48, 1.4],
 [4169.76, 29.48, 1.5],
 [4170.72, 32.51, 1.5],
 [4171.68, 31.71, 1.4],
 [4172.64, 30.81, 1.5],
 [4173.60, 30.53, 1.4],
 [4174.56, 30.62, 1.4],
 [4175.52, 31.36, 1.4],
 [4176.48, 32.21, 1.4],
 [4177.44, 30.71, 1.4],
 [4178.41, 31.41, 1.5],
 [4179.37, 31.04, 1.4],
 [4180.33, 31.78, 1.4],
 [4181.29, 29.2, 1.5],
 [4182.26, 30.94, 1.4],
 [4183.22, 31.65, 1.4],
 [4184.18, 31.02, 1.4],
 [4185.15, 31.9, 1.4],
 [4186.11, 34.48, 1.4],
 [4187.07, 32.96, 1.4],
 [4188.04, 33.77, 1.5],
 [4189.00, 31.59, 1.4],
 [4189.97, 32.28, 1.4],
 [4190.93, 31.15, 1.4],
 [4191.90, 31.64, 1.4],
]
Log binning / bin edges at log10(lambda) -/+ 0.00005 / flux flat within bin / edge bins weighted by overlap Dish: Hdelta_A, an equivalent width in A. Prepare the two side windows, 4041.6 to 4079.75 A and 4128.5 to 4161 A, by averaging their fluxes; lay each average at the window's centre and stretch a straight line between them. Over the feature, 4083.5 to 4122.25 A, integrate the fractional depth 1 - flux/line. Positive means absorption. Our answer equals 6.4 A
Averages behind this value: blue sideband 31.5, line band 26.6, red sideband 32.3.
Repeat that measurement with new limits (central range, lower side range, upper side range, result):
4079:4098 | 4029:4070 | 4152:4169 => 2.1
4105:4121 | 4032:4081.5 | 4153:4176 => 2.1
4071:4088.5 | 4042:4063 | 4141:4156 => 1.2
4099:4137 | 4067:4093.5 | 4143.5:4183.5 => 3.7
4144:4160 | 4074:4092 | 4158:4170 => -0.4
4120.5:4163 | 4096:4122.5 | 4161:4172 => -4.2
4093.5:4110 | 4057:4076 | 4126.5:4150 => 4.8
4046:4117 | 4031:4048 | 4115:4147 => 7.9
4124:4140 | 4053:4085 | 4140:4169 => 0.0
